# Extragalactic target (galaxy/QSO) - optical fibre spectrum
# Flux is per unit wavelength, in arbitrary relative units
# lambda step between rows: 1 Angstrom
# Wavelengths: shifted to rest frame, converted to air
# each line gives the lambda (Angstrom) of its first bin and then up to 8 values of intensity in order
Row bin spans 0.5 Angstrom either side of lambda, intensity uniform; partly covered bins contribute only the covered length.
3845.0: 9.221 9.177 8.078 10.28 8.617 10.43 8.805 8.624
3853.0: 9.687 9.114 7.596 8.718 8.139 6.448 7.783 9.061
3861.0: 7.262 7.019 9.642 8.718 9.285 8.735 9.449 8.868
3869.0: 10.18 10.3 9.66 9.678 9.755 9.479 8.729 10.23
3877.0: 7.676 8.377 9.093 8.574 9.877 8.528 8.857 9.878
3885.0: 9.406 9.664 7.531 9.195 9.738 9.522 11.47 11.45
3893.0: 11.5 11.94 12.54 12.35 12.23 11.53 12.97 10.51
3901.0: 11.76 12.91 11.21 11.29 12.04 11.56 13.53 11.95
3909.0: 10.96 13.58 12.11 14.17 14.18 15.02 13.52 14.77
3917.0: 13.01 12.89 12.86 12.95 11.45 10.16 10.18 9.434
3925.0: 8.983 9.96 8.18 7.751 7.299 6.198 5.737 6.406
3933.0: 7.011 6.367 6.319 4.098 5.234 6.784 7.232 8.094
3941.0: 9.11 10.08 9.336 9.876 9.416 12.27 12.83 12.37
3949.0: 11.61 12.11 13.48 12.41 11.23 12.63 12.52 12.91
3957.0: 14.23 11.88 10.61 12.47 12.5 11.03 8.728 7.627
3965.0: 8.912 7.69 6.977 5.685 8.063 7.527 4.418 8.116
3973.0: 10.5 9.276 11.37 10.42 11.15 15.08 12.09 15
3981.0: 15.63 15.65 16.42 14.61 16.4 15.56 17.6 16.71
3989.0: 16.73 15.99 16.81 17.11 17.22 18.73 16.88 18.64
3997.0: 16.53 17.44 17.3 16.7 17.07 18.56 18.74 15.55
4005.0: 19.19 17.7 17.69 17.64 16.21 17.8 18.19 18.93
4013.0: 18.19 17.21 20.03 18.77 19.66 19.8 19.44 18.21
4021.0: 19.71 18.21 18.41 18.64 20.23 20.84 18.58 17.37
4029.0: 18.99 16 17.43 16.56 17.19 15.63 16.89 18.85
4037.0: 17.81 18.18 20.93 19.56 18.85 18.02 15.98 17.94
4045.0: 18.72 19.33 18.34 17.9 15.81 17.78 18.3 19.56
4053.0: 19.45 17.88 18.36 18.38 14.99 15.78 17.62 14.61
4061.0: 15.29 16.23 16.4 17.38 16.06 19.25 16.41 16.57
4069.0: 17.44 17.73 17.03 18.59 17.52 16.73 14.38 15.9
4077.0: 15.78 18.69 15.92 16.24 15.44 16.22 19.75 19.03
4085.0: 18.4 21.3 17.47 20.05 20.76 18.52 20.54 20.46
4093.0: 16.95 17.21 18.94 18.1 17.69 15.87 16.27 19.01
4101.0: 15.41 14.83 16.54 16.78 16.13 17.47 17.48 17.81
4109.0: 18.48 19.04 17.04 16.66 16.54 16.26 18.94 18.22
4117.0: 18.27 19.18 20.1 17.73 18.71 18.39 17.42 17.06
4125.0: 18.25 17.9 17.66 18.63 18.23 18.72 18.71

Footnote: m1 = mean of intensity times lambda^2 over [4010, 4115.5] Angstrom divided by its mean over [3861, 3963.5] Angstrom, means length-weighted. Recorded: 1.85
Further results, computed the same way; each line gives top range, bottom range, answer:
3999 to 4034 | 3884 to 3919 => 1.62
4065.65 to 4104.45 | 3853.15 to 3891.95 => 2.17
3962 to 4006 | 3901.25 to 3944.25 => 1.41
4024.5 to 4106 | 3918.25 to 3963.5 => 1.89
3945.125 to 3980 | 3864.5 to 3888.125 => 1.22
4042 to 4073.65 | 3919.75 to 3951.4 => 2.06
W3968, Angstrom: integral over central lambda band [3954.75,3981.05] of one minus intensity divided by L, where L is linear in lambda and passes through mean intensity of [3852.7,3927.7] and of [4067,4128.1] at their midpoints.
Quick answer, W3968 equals 5.6 Angstrom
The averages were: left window 10.4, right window 17.7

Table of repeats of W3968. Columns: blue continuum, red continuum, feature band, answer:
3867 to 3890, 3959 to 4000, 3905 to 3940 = 2.4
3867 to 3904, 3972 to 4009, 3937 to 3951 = 3.5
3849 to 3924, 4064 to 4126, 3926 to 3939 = 5.8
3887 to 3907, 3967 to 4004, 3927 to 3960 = 8.7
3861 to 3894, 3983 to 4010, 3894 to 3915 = -2.4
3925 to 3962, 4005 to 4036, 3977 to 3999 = -2.4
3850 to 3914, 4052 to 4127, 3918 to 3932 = 2.8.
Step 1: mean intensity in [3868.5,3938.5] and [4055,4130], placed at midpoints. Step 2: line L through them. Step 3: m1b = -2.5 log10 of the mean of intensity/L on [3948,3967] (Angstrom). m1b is 0.09 mag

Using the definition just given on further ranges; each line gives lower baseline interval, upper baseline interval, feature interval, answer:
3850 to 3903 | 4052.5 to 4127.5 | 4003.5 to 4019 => -0.24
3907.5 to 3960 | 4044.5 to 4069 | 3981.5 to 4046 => -0.19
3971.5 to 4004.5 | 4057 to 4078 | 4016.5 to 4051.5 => -0.14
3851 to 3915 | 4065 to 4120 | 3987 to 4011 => -0.21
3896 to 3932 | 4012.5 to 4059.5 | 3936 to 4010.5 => 0.15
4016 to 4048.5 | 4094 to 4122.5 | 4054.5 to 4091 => 0.04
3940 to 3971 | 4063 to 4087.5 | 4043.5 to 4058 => -0.13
